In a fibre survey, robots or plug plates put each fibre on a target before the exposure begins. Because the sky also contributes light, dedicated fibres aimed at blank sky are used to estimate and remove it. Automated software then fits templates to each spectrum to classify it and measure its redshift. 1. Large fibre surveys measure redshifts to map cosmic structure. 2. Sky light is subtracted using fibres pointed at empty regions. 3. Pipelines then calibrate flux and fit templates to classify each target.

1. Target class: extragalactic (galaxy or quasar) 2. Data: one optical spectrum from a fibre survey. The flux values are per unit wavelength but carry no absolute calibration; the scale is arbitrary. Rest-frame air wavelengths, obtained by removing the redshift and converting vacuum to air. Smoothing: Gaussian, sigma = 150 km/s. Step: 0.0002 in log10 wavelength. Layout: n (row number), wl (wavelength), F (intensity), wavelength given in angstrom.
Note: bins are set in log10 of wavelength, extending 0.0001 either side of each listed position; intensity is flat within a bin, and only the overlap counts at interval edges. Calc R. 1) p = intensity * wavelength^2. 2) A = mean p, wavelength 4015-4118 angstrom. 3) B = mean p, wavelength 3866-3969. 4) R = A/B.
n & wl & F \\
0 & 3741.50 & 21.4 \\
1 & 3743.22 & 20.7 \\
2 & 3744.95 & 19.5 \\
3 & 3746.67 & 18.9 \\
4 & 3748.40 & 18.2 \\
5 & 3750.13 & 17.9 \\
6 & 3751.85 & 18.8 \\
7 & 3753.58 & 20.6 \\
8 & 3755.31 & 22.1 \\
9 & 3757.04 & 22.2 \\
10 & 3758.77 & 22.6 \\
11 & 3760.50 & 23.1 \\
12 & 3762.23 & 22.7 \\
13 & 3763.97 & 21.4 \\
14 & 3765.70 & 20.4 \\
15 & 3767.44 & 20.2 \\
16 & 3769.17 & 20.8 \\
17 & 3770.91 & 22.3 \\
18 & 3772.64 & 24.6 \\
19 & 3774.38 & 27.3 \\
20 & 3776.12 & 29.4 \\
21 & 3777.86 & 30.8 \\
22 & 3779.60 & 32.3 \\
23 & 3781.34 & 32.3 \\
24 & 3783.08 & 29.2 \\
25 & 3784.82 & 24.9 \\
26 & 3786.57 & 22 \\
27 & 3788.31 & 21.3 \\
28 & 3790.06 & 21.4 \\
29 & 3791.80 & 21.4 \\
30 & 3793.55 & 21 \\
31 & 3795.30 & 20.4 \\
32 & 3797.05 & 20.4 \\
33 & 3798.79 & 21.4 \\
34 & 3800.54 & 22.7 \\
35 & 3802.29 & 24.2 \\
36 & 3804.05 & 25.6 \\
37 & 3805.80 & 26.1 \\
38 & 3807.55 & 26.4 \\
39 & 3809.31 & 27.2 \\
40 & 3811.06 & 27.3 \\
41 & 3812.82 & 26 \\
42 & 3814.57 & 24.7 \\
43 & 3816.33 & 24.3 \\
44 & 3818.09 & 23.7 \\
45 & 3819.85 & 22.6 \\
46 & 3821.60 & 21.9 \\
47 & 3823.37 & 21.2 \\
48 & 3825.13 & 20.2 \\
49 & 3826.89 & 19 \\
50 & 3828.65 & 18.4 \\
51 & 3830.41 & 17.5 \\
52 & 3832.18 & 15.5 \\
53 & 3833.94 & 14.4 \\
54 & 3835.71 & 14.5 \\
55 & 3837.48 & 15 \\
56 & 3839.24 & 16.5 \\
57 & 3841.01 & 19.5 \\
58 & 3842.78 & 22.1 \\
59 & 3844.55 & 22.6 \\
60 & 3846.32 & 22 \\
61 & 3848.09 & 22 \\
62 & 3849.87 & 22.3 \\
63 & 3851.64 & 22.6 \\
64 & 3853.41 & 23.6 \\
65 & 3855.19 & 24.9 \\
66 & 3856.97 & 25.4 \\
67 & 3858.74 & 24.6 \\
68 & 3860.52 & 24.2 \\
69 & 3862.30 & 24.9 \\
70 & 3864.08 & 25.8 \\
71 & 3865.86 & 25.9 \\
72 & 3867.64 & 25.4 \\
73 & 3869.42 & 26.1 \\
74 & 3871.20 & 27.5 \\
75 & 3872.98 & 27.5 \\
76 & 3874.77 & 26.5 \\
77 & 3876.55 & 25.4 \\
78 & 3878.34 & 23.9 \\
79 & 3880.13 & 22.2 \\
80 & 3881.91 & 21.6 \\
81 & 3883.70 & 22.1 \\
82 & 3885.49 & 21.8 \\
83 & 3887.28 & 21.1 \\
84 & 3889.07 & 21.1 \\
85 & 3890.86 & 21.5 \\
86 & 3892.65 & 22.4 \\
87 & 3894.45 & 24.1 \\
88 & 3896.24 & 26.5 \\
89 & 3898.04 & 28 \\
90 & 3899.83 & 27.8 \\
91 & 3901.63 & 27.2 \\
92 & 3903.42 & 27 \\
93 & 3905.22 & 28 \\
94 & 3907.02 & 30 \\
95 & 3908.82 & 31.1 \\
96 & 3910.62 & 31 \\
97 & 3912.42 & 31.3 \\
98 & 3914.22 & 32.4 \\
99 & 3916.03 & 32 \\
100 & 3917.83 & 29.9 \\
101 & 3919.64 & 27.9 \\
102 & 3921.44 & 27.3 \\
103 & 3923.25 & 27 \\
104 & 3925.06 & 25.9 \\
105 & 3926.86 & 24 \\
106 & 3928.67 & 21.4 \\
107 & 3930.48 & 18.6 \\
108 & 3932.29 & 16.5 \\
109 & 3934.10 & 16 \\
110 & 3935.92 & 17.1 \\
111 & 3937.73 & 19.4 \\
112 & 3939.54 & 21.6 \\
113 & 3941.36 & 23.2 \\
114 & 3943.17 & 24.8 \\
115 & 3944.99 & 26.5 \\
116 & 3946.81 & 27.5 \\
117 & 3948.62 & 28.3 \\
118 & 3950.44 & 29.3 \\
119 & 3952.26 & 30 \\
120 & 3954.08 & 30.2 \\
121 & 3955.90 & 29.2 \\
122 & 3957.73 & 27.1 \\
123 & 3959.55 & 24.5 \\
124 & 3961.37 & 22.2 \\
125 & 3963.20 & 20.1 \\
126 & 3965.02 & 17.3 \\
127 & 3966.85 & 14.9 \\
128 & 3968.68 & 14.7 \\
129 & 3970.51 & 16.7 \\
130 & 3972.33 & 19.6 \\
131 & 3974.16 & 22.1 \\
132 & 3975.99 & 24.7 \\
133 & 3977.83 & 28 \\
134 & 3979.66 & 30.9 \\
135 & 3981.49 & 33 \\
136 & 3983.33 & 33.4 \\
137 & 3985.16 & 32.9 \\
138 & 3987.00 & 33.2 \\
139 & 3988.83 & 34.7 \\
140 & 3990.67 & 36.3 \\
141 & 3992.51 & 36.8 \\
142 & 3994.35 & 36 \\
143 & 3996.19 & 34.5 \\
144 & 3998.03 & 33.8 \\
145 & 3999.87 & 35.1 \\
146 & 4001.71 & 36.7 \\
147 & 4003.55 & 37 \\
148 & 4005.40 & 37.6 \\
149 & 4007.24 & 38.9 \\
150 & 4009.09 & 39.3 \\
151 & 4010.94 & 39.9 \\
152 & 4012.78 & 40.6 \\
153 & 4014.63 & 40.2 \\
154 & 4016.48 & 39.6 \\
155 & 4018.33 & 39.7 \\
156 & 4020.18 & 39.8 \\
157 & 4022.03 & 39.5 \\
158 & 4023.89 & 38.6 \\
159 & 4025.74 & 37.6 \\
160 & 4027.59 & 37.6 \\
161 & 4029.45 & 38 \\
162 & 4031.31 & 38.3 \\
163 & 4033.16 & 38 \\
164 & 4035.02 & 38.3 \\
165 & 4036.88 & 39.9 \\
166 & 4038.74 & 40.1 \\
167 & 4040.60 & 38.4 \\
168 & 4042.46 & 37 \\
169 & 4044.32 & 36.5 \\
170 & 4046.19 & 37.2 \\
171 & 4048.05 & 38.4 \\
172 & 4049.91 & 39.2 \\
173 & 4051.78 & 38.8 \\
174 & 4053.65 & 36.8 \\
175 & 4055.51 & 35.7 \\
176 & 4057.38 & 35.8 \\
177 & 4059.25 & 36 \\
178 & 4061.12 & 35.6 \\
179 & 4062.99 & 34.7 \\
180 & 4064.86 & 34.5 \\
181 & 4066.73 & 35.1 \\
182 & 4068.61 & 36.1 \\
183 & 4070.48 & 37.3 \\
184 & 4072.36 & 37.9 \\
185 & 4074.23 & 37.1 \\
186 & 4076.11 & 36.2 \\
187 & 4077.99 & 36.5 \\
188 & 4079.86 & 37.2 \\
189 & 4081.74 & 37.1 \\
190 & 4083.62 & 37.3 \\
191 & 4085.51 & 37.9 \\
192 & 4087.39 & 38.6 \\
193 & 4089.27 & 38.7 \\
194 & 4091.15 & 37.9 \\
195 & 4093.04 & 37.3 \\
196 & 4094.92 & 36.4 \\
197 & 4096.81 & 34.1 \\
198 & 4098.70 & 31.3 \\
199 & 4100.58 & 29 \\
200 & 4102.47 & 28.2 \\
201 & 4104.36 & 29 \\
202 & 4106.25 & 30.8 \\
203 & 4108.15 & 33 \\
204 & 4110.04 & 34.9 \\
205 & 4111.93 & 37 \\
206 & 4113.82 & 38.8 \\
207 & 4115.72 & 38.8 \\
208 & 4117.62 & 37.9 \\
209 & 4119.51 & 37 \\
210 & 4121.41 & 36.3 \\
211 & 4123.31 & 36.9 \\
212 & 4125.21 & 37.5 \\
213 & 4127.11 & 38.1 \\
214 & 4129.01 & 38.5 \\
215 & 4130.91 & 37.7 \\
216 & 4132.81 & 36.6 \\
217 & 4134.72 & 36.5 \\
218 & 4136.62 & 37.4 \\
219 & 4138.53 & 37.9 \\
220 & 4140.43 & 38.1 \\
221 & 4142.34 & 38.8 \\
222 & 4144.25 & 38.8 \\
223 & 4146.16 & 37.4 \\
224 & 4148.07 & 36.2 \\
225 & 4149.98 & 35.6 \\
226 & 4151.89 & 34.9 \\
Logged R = 1.6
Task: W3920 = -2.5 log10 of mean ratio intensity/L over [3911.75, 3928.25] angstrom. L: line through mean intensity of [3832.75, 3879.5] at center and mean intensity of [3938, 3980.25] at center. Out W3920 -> -0.20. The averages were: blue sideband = 22.8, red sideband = 23.9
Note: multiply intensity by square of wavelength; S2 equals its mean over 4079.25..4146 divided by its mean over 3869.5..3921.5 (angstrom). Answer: 1.53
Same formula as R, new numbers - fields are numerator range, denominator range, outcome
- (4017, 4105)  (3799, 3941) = 1.71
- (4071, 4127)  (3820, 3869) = 1.91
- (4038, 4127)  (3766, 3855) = 1.83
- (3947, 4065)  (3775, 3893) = 1.58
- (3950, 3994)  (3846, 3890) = 1.18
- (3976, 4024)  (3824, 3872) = 1.81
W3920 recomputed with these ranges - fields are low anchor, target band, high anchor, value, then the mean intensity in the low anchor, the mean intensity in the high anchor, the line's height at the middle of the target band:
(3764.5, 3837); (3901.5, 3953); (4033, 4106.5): 0.129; 23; 36.2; 29.2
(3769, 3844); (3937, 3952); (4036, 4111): 0.169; 22.8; 36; 29.6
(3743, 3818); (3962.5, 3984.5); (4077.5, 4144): 0.317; 23.5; 36.2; 30.9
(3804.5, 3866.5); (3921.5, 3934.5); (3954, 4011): 0.217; 22.1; 29.6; 26.8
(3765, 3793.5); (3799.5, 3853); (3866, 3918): 0.179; 24.9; 26.2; 25.5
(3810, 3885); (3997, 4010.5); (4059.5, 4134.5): -0.195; 22.5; 35.9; 30.9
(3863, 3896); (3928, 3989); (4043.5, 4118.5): 0.184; 24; 35.9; 28.7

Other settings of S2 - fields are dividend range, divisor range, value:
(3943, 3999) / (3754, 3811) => 1.26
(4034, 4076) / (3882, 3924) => 1.49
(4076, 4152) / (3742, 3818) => 1.83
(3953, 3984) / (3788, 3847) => 1.21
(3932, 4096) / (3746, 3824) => 1.59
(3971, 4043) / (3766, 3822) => 1.62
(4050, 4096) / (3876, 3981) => 1.61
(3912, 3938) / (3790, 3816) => 1.09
